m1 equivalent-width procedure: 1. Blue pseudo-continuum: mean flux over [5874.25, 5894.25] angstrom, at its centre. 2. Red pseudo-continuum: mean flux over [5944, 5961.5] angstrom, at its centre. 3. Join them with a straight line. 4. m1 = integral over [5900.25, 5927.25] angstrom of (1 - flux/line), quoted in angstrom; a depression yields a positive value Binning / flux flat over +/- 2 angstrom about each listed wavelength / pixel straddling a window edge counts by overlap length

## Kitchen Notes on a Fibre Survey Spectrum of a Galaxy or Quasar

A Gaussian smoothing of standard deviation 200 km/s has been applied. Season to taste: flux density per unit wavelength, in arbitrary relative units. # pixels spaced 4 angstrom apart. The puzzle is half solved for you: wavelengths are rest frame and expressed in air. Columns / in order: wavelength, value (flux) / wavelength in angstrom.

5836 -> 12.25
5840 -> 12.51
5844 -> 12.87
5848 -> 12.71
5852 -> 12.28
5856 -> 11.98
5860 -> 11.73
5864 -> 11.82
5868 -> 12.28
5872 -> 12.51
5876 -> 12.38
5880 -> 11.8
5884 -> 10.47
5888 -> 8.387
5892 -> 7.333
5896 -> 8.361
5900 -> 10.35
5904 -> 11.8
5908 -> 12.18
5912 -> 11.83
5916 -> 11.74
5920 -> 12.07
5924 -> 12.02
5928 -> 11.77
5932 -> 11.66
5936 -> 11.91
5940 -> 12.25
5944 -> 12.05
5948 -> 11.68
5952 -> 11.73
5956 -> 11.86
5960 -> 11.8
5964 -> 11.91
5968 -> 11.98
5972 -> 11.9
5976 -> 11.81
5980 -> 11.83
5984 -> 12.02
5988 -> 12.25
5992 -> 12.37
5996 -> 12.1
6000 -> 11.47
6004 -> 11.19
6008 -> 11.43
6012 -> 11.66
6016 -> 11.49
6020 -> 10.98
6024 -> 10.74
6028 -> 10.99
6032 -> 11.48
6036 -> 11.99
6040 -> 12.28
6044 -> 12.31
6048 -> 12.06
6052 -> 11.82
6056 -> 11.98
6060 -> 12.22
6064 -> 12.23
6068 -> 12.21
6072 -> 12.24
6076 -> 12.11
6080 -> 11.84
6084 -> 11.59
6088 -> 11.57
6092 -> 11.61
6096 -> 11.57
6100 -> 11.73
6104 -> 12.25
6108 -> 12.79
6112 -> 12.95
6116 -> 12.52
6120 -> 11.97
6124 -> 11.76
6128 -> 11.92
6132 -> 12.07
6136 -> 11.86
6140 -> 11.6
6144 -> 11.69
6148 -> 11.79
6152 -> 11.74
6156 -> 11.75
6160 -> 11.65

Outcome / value -2.6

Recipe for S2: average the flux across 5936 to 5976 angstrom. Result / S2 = 11.9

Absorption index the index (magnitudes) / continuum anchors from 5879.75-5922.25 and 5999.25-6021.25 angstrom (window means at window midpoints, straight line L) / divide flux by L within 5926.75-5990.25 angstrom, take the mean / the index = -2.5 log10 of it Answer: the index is -0.09 mag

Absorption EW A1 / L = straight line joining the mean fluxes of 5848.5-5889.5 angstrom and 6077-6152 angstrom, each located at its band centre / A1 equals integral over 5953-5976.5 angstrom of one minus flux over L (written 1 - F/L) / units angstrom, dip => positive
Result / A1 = -0.2 angstrom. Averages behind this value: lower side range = 11.6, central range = 11.9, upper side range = 11.9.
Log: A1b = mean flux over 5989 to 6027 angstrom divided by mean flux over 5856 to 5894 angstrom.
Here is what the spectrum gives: 1.04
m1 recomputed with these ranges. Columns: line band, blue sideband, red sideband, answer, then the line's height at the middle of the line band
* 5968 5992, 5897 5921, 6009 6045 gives -1.0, 11.5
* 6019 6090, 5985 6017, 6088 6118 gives 0.9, 12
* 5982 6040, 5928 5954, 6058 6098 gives 1.4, 11.9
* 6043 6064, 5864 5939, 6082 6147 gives -0.6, 11.7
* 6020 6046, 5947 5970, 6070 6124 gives 0.8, 11.9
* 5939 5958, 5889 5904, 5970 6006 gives -2.2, 10.7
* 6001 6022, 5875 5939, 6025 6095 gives 0.5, 11.6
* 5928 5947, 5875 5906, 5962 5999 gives -1.5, 11.1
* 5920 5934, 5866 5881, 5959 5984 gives 0.2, 12.1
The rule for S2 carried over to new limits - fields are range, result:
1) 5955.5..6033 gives 11.7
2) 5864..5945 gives 11.3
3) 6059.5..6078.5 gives 12.2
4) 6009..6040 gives 11.4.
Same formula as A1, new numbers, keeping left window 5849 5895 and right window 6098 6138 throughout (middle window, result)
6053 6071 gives -0.30 angstrom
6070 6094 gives 0.41 angstrom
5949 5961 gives -0.30 angstrom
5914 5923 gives -0.45 angstrom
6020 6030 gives 0.77 angstrom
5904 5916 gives -0.65 angstrom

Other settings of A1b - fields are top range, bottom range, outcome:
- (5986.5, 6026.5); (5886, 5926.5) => 1.09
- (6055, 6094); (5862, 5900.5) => 1.13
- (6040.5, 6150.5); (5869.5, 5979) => 1.05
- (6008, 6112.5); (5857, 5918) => 1.08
